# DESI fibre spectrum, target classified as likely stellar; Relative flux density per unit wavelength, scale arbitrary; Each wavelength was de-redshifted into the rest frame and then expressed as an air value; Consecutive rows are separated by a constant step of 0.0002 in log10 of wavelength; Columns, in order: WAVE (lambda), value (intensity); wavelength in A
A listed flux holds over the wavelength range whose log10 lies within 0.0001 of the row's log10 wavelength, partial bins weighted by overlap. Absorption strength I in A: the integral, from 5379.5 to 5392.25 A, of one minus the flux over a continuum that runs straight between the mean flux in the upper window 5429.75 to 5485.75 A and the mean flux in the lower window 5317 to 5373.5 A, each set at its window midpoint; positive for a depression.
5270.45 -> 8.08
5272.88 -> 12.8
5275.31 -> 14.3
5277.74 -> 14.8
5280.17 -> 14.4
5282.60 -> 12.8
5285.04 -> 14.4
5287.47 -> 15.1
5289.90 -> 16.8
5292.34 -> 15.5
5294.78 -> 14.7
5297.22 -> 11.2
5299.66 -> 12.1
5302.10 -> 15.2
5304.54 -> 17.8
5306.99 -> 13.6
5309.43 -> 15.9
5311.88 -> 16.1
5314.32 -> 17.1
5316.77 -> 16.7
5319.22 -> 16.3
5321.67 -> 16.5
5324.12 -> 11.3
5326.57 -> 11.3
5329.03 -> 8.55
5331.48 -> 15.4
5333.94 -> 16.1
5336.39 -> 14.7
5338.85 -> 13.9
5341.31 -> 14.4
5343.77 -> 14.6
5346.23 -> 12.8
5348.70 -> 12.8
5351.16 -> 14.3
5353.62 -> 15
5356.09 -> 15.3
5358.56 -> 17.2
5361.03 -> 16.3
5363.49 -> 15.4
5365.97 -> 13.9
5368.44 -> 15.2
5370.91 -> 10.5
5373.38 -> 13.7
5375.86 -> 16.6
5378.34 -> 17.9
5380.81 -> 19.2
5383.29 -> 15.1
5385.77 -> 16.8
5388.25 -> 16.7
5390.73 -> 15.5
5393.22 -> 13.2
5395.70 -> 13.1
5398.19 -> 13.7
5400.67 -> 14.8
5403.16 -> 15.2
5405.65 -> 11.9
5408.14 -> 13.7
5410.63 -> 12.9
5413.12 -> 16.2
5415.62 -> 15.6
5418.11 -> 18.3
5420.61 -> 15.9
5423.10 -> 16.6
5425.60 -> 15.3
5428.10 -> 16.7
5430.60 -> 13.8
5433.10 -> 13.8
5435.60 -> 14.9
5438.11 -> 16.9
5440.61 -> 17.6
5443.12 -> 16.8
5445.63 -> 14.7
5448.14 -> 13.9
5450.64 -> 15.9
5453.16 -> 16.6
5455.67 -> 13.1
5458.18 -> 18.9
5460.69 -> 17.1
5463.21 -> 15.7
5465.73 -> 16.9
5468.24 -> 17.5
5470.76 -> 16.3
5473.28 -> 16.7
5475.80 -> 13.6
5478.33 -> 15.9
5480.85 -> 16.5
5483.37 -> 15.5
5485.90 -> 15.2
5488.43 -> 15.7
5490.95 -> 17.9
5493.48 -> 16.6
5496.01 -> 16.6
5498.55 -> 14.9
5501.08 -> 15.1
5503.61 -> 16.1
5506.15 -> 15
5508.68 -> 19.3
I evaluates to -1.55 A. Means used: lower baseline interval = 14.2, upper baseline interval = 15.8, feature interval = 16.6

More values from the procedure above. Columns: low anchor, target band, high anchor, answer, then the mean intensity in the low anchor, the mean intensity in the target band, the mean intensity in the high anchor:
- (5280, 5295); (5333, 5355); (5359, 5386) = 1.5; 14.9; 14.3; 15.5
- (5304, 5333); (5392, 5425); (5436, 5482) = 1.9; 14.6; 14.7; 16.1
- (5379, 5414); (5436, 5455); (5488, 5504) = -0.5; 14.9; 15.9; 16.2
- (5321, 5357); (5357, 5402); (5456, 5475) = -1.8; 13.7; 15.3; 16.7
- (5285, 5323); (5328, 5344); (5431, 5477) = 1.5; 15.3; 14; 15.9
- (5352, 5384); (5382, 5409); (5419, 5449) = 1.7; 15.5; 14.5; 15.6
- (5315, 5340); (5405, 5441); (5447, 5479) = 0.3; 14.1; 15.3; 16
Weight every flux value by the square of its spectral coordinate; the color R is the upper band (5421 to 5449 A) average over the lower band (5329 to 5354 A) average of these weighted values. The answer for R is 1.1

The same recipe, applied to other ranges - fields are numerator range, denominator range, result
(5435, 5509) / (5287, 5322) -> 1.11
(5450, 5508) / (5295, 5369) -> 1.17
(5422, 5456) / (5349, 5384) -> 1.04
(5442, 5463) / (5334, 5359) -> 1.14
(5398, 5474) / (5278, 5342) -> 1.13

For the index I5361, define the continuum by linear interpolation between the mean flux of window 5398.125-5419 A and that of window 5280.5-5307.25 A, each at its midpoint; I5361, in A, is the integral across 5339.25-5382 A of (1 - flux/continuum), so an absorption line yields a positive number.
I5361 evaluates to -1.1 A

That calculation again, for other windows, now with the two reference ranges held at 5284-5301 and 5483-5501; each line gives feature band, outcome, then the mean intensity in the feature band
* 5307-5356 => 0.7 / 14.4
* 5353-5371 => -0.3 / 15.1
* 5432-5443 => -0.3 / 15.9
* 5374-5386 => -1.5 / 17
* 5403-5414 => 1.1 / 13.8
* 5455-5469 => -0.8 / 16.7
